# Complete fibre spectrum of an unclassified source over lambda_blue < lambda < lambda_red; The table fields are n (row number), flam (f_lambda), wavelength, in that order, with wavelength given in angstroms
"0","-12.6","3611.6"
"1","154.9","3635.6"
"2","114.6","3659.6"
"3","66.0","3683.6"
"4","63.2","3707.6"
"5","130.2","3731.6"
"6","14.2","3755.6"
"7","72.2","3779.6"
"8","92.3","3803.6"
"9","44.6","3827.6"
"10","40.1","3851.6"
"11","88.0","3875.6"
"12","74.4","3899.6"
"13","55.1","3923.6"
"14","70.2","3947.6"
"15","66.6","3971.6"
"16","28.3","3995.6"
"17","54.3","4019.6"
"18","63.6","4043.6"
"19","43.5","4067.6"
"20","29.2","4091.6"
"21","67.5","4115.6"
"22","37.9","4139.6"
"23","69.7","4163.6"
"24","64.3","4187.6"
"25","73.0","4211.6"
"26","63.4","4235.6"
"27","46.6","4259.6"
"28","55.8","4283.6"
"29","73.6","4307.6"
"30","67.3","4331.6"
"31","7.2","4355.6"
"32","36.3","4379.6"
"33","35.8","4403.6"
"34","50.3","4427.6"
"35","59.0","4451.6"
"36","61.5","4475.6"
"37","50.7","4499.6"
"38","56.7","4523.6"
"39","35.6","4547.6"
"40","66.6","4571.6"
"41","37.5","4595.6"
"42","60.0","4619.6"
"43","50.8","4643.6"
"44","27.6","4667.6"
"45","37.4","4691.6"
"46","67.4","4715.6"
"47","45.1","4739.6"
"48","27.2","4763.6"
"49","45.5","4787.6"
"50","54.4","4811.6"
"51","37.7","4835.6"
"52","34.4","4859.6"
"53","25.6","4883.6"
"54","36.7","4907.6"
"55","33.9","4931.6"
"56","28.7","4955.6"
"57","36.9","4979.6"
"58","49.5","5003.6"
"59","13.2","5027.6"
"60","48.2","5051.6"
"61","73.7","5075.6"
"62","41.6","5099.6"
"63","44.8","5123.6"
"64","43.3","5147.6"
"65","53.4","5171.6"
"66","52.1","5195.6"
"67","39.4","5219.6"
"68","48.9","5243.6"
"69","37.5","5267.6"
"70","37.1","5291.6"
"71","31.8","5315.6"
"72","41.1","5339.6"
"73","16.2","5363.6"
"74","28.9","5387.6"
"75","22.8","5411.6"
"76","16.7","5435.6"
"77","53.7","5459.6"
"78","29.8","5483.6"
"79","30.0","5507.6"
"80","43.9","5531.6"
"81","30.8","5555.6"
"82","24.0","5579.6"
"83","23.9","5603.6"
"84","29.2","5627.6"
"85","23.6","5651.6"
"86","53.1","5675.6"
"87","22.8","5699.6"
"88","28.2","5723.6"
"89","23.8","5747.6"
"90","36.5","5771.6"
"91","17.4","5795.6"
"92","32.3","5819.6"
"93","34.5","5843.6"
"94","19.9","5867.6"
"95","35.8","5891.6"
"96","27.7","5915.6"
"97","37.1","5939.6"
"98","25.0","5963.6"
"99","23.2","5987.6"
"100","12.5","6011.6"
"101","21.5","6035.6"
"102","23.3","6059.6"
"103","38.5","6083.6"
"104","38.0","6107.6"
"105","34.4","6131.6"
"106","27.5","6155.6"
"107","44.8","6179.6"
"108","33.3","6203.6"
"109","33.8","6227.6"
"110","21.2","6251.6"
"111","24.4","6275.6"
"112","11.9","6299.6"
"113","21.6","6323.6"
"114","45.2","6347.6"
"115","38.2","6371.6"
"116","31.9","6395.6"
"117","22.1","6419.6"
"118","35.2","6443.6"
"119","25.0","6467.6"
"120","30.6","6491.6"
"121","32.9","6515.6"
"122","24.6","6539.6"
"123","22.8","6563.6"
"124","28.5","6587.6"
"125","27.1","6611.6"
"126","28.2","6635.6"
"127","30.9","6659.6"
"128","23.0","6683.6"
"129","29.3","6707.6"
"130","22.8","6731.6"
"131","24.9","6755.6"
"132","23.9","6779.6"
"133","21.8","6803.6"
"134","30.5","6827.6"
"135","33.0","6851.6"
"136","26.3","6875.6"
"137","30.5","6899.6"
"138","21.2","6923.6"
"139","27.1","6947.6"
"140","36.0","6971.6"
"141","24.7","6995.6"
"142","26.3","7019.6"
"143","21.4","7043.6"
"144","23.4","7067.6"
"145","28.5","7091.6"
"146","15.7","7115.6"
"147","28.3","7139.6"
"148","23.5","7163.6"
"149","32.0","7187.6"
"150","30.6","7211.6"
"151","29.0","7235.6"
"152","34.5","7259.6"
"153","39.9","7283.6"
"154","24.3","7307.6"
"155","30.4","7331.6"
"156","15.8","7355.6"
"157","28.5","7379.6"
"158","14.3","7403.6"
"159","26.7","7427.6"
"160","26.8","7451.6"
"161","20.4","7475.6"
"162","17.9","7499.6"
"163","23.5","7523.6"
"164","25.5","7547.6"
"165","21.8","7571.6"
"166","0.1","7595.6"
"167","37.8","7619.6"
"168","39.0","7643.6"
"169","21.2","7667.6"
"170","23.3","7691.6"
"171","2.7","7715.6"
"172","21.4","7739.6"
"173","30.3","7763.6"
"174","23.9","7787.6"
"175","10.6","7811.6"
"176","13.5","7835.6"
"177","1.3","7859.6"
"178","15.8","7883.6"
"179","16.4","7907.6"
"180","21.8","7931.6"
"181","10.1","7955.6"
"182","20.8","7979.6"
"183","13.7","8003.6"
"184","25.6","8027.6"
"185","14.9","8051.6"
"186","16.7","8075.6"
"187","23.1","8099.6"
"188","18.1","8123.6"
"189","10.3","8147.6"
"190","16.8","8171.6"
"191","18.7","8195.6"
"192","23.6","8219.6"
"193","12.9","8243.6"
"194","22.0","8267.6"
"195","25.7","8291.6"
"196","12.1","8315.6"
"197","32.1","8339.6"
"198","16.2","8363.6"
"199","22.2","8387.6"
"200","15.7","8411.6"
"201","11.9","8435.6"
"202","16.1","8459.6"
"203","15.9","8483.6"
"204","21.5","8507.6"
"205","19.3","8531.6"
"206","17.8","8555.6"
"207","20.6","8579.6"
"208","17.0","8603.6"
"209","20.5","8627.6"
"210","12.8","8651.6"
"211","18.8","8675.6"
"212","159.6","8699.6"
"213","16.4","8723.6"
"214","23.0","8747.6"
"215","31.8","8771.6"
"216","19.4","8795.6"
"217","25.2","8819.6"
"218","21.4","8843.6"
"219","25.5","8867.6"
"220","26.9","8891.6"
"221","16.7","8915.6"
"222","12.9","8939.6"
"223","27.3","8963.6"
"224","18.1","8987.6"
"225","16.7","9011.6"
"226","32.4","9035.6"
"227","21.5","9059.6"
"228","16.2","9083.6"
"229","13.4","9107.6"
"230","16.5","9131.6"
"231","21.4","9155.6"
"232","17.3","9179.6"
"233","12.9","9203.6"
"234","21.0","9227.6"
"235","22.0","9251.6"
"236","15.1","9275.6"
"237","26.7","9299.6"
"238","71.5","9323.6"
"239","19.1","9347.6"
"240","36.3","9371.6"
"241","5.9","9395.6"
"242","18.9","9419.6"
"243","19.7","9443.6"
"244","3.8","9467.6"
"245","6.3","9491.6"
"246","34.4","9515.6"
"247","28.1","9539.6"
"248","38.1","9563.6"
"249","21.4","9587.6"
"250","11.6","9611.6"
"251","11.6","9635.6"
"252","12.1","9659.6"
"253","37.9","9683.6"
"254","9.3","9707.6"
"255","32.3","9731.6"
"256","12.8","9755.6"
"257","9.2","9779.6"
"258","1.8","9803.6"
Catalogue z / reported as 1.33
